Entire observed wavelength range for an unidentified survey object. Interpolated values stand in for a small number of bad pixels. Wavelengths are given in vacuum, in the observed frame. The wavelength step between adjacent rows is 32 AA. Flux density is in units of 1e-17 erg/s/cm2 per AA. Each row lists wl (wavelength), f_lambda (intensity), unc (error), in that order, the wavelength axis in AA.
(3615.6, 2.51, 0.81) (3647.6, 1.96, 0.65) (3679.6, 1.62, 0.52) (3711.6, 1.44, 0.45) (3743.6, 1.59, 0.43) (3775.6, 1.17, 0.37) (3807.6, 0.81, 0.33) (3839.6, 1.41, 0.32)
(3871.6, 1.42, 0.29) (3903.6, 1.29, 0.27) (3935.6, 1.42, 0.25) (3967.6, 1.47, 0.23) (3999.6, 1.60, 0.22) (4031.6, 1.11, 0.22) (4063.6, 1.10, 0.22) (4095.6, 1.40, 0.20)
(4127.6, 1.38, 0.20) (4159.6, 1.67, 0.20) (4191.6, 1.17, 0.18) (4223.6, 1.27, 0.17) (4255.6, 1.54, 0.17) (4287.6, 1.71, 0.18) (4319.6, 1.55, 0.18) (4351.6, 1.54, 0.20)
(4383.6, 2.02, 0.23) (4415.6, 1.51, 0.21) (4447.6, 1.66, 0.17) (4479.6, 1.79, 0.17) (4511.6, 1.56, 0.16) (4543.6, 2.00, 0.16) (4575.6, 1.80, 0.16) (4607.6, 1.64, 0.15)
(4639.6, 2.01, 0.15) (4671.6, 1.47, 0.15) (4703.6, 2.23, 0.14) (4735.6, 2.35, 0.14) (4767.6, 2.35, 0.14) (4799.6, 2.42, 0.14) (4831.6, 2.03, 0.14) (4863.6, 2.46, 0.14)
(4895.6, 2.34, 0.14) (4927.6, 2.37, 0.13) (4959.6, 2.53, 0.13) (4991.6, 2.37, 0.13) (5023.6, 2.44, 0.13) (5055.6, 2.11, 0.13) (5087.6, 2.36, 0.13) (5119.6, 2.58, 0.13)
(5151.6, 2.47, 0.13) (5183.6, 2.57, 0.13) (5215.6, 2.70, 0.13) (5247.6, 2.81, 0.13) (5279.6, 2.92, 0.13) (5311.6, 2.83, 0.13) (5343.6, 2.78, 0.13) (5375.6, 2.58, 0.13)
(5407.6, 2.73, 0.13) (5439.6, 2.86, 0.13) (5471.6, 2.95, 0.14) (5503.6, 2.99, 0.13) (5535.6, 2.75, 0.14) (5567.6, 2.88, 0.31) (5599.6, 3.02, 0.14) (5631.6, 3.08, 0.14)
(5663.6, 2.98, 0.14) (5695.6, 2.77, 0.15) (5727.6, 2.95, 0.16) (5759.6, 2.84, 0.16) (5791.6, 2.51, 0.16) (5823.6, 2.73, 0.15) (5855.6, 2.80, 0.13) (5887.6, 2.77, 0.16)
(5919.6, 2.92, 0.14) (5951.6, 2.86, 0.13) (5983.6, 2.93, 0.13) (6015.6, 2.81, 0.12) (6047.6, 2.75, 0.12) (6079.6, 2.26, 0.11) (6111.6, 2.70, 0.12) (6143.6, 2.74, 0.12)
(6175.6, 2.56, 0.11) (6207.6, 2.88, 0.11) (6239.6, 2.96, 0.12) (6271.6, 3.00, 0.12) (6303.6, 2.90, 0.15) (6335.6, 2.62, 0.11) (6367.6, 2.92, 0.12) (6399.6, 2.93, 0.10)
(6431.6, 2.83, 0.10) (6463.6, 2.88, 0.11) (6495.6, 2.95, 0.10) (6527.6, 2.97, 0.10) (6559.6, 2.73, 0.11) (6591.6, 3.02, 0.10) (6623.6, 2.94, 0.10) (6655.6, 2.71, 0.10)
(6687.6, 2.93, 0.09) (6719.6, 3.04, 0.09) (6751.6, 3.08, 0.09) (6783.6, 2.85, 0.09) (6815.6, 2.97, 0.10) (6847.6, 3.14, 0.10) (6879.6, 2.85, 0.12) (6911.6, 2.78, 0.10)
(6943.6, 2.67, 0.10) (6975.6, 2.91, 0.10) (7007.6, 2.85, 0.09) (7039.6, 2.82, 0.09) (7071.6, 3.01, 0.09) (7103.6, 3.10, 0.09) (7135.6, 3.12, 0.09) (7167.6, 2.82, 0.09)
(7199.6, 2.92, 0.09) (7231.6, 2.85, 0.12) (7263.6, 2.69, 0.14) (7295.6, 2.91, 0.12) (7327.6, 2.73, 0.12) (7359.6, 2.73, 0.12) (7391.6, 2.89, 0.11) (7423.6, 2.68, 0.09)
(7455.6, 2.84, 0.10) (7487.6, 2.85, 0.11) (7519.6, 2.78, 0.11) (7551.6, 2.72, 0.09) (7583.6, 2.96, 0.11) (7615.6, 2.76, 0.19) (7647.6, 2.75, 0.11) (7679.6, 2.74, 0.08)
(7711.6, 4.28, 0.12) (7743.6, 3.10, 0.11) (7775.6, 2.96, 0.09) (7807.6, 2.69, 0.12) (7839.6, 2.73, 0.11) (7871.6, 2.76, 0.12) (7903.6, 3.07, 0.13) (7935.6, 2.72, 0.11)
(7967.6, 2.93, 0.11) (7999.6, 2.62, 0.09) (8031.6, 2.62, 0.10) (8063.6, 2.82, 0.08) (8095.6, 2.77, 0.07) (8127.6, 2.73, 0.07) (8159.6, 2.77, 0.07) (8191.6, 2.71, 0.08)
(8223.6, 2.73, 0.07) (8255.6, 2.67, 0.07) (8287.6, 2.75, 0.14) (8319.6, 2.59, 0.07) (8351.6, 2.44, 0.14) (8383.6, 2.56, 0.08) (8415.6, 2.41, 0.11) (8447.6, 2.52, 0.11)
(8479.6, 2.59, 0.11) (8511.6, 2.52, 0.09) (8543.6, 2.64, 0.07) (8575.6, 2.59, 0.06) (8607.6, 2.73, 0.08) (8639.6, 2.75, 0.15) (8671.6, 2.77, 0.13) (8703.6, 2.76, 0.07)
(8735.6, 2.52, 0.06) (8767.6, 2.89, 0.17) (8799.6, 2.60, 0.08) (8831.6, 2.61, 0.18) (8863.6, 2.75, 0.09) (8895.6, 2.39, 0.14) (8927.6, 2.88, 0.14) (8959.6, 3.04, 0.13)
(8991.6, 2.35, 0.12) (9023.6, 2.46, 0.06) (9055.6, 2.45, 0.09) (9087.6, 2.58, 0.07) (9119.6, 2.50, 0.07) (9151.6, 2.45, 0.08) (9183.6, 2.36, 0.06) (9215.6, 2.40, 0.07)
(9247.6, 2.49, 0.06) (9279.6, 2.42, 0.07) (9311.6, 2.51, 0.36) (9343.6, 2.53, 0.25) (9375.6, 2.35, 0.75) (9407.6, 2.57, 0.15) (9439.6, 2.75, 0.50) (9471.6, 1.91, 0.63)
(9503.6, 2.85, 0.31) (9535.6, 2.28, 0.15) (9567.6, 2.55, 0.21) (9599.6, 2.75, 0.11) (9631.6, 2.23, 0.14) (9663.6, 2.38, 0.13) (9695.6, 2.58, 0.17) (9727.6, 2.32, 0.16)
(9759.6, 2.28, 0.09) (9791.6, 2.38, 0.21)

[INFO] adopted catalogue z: 0.175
